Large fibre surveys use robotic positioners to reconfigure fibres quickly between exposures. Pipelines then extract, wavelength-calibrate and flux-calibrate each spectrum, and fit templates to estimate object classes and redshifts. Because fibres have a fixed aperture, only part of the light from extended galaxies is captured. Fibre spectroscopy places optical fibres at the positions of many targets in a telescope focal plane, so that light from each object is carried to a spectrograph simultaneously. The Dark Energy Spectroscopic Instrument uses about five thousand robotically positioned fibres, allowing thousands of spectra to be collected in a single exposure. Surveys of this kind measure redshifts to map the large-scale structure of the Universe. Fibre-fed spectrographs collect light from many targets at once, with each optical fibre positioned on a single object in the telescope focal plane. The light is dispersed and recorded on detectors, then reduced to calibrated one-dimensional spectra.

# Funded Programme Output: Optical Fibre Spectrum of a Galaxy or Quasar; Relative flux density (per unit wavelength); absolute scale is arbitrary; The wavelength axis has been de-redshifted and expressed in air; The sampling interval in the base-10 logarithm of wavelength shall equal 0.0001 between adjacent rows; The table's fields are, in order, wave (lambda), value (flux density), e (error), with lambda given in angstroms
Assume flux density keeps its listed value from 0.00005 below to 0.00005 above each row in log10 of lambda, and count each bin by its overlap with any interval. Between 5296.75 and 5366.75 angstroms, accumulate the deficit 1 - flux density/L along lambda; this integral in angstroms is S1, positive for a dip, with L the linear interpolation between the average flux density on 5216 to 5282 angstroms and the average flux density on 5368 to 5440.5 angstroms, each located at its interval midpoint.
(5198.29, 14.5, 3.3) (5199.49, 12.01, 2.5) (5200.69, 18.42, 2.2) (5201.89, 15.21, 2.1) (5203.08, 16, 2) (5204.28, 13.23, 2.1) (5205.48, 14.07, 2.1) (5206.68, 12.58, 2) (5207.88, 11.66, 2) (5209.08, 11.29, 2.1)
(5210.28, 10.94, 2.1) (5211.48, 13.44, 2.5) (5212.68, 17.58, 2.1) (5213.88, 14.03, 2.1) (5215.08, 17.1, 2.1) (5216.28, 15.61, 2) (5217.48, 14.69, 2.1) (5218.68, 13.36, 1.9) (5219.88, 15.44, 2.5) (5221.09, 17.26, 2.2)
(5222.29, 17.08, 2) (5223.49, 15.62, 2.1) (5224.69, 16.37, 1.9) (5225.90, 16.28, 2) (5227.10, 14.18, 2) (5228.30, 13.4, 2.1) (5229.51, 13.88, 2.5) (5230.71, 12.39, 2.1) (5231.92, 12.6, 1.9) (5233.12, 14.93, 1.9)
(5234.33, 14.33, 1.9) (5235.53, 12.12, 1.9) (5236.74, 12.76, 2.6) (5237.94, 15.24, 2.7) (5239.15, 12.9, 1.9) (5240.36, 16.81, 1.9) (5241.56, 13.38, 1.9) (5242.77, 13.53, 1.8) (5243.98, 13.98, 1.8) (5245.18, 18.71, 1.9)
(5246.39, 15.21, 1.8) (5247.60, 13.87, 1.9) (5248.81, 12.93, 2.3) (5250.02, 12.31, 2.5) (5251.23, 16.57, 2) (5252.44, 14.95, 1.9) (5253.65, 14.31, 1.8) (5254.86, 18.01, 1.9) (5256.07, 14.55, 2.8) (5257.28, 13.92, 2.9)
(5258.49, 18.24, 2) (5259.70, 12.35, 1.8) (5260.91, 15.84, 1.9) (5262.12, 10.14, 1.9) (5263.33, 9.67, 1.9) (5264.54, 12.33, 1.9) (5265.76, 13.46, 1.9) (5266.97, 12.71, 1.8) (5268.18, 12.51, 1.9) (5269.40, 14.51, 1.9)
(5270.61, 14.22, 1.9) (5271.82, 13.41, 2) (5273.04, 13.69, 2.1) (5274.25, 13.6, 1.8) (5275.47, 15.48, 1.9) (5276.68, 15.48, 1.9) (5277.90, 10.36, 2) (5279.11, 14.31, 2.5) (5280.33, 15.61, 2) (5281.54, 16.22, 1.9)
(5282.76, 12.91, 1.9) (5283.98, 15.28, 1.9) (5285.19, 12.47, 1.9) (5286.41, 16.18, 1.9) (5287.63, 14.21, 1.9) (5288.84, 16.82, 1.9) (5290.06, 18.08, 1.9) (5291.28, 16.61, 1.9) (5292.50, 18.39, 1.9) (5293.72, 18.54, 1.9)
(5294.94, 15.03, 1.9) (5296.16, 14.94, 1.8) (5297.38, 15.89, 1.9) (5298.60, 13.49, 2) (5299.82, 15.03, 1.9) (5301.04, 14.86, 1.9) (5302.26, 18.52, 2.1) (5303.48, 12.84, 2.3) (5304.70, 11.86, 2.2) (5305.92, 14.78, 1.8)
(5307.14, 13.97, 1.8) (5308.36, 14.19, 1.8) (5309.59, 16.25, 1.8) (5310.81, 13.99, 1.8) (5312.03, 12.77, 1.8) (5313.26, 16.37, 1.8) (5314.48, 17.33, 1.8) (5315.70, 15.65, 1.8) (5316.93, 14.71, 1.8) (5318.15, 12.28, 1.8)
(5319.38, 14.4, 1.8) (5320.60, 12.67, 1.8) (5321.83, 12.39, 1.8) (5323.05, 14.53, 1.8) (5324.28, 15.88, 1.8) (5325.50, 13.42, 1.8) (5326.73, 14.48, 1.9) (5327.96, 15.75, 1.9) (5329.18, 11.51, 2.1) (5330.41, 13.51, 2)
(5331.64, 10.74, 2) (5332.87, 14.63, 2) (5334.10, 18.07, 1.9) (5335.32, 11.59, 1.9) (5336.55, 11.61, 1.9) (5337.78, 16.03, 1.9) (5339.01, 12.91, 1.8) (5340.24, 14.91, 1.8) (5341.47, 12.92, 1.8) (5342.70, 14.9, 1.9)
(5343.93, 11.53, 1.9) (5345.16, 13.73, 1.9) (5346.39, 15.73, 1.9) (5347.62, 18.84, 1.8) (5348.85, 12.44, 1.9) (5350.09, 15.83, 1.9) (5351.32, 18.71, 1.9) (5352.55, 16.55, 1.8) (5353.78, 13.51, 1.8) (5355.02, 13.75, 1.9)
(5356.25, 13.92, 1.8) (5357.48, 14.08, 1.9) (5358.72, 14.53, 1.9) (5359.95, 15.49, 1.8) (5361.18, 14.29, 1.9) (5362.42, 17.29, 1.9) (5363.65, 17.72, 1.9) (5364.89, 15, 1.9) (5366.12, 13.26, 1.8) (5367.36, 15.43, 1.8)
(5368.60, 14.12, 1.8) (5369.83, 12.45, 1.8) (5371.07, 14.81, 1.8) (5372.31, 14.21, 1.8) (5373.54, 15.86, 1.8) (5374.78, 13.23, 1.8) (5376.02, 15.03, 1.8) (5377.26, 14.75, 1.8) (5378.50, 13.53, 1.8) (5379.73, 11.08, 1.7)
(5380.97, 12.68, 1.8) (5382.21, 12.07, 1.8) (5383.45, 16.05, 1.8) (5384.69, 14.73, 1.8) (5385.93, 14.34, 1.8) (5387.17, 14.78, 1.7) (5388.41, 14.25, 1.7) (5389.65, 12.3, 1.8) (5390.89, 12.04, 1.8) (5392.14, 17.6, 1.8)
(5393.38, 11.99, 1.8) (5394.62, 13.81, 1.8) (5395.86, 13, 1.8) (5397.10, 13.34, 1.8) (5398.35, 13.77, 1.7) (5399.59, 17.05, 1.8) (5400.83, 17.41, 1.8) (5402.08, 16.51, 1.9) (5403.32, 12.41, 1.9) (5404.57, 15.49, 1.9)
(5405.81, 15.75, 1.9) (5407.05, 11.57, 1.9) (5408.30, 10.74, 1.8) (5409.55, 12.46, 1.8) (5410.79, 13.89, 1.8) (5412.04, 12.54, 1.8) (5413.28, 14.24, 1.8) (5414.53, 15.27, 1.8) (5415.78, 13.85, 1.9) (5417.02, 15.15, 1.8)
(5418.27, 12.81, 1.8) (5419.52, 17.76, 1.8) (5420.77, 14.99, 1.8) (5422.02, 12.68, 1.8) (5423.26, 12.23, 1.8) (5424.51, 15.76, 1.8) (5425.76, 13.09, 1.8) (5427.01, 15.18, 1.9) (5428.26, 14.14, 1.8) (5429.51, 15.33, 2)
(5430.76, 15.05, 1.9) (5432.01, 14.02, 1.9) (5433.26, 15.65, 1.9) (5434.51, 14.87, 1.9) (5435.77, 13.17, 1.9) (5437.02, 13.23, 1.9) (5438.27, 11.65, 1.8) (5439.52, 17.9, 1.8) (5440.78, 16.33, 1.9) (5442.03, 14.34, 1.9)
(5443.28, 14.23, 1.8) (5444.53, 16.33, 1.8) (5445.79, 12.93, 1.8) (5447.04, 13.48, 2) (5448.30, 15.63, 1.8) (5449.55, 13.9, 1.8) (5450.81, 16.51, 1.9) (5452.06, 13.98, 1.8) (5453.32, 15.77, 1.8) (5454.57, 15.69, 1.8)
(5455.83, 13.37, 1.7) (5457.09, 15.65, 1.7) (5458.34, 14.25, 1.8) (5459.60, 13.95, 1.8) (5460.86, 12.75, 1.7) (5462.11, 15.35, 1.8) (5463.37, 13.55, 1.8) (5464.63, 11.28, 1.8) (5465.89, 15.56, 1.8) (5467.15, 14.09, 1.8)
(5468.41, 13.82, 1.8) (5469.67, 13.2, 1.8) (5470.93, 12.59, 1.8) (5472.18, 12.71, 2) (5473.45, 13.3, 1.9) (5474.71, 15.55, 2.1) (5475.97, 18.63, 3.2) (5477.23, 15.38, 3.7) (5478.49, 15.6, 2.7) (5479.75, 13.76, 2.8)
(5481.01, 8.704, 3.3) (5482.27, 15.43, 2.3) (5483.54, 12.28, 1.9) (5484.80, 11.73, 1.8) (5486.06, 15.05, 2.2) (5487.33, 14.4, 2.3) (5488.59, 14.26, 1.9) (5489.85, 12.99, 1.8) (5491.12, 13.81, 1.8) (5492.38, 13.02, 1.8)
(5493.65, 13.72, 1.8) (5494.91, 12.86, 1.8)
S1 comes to -1.50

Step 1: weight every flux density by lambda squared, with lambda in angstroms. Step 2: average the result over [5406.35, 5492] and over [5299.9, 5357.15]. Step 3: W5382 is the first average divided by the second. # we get 1.0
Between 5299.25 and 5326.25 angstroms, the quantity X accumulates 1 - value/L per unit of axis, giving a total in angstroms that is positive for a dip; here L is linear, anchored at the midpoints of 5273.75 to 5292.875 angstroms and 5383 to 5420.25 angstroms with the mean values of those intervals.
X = 0.71 angstroms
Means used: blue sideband 15.1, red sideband 14.2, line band 14.5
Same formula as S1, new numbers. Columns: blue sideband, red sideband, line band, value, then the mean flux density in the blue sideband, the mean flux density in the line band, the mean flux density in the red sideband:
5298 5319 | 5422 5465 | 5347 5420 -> 0.5 angstroms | 14.6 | 14.4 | 14.4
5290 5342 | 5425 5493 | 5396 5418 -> 0.3 angstroms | 14.6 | 14.2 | 14.2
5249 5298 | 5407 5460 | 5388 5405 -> 0.1 angstroms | 14.6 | 14.3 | 14.3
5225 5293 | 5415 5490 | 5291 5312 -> -1.2 angstroms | 14.3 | 15.2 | 14.3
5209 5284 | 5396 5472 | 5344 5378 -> -1.5 angstroms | 14.3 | 14.9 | 14.3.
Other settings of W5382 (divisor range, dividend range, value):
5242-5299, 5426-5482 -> 1.05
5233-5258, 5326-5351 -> 1.01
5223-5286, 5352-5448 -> 1.07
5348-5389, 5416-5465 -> 1.02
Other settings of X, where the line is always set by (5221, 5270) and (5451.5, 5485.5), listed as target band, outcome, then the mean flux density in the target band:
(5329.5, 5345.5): 0.65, 13.6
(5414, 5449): -1.22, 14.5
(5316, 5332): 0.59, 13.6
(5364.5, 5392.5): 0.15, 14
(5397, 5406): -0.78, 15.3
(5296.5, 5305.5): -0.29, 14.7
